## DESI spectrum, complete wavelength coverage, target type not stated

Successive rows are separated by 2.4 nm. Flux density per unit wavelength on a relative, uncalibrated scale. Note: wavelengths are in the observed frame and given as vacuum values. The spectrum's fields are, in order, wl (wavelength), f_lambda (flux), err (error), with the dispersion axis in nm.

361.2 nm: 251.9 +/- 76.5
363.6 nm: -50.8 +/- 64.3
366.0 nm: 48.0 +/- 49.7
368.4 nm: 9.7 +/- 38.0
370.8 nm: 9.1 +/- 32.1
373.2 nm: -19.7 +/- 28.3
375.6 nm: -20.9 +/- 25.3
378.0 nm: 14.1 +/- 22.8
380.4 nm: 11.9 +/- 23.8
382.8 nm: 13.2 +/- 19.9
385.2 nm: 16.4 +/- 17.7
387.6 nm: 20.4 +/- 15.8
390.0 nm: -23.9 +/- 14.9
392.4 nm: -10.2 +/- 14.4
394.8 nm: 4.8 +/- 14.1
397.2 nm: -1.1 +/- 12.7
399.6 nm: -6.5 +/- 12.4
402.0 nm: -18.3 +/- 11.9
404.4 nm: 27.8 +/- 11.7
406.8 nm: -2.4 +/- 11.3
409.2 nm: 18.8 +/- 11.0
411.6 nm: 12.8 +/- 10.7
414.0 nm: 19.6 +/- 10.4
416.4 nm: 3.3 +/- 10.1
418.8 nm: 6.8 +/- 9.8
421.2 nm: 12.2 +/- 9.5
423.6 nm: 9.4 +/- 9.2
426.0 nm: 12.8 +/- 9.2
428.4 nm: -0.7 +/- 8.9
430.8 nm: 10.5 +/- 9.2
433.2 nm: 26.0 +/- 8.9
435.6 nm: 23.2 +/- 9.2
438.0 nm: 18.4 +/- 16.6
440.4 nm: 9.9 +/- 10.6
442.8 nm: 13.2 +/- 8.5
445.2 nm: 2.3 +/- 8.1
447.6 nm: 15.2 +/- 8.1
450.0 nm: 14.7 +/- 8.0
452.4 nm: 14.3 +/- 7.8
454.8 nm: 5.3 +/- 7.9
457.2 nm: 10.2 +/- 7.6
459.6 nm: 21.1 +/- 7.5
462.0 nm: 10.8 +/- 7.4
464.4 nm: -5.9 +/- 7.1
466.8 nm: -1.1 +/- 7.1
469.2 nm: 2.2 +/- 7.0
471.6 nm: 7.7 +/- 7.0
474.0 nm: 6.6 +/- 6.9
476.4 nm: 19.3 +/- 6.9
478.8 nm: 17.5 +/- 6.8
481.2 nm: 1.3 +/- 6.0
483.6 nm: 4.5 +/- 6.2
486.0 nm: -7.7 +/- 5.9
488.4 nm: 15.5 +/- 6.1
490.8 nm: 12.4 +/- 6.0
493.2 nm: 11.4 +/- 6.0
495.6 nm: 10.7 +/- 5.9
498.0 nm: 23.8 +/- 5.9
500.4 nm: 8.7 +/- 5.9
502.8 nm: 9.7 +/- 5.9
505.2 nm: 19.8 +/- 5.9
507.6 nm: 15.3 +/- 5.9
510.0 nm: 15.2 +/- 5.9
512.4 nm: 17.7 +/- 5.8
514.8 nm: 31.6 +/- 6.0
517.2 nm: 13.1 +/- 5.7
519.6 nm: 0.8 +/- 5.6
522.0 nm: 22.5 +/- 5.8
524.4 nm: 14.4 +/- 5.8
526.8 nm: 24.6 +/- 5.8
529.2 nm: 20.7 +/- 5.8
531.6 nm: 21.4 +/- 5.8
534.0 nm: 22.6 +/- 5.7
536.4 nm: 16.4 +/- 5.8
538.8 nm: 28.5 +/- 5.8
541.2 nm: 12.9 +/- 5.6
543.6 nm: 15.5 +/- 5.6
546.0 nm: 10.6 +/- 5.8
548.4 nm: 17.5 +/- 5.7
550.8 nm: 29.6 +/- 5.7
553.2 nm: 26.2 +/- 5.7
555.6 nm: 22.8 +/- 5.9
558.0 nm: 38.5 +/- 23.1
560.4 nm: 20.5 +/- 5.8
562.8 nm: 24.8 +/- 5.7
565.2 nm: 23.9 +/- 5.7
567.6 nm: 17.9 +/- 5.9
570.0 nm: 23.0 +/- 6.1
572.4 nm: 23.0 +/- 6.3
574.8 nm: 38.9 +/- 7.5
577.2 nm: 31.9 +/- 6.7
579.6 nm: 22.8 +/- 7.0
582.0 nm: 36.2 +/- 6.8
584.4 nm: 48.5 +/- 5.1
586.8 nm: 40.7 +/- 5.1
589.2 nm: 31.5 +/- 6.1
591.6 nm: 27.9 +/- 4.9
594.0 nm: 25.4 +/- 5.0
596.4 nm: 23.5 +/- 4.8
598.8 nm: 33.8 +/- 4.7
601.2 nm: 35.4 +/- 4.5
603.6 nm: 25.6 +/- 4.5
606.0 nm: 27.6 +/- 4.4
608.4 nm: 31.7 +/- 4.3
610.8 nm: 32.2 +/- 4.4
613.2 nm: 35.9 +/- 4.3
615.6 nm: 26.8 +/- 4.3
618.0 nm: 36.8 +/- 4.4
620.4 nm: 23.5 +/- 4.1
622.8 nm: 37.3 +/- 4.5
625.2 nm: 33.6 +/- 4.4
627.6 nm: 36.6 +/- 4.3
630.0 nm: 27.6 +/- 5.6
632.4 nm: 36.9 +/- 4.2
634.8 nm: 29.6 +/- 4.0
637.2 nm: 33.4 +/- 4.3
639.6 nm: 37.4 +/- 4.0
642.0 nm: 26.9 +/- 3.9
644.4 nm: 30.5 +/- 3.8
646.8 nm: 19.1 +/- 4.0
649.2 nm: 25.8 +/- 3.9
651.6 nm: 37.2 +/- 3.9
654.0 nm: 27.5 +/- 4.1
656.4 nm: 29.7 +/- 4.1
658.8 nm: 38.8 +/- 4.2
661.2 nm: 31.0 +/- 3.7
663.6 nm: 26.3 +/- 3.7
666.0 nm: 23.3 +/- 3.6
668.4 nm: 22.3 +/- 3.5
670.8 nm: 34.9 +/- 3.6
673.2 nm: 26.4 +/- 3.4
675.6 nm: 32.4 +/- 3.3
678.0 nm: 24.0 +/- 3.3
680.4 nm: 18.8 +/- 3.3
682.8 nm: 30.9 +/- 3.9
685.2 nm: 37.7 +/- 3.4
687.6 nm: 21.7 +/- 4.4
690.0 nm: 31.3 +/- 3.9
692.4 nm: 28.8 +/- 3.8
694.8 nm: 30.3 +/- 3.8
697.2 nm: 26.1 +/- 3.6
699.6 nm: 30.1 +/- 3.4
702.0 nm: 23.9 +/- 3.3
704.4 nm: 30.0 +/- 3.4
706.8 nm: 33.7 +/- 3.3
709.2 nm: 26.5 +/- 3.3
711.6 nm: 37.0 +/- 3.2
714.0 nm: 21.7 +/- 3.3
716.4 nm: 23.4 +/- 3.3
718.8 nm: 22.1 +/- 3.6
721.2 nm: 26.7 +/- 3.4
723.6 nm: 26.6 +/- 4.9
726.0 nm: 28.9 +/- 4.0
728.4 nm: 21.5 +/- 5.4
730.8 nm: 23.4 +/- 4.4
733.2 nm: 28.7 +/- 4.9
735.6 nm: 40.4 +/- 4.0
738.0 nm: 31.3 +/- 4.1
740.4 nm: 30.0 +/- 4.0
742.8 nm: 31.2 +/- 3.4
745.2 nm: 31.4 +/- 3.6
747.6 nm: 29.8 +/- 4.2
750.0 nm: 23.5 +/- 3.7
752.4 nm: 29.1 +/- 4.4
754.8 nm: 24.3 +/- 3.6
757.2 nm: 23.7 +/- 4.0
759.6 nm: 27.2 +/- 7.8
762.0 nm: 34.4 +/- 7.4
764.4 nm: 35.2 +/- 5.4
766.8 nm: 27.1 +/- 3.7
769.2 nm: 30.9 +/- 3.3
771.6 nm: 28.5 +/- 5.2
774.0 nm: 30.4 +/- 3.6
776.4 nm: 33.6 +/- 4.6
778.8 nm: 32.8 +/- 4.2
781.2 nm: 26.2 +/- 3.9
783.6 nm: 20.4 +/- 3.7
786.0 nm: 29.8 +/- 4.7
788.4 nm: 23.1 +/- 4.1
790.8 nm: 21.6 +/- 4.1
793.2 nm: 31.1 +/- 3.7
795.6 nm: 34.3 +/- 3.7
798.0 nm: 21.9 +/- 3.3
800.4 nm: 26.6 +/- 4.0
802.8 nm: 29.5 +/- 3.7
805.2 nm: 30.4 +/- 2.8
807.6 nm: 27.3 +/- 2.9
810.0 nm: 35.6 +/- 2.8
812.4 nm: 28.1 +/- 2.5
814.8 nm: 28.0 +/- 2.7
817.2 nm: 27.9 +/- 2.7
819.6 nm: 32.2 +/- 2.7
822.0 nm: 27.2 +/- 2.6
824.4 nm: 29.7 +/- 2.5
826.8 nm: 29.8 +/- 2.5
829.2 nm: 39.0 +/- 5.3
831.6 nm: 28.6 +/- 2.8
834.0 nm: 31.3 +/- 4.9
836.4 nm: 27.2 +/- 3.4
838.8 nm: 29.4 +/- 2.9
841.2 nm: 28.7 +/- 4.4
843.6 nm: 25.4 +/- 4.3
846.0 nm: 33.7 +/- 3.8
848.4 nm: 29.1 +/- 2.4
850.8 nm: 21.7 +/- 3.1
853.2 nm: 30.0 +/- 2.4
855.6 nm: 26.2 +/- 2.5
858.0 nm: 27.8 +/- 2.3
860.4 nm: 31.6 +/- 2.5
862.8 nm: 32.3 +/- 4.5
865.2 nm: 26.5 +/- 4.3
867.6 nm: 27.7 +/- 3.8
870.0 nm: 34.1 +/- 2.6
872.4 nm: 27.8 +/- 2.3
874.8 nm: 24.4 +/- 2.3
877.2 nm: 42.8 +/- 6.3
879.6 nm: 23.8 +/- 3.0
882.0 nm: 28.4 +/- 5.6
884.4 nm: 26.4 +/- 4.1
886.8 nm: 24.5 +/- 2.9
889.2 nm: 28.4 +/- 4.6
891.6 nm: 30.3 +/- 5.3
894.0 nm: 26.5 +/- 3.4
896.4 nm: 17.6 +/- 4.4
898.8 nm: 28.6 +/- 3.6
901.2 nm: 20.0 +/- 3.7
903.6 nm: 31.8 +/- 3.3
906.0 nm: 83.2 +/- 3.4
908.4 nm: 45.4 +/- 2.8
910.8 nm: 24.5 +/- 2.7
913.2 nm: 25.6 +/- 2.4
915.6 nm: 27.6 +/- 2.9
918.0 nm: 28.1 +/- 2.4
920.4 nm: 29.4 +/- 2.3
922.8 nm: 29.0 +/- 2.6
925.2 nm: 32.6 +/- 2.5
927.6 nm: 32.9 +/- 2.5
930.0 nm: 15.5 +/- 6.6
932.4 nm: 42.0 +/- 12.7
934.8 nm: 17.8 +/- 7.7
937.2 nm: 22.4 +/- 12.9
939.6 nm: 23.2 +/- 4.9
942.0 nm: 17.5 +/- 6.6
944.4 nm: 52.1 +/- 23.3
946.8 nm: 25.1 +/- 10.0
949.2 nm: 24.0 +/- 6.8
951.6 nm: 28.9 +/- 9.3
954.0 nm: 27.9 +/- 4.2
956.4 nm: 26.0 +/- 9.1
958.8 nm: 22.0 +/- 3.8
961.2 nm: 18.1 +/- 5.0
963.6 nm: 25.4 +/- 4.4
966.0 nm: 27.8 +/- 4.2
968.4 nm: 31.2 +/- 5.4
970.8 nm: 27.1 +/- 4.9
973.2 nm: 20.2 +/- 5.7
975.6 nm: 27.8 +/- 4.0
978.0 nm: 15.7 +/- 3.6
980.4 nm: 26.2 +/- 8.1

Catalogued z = 0.379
